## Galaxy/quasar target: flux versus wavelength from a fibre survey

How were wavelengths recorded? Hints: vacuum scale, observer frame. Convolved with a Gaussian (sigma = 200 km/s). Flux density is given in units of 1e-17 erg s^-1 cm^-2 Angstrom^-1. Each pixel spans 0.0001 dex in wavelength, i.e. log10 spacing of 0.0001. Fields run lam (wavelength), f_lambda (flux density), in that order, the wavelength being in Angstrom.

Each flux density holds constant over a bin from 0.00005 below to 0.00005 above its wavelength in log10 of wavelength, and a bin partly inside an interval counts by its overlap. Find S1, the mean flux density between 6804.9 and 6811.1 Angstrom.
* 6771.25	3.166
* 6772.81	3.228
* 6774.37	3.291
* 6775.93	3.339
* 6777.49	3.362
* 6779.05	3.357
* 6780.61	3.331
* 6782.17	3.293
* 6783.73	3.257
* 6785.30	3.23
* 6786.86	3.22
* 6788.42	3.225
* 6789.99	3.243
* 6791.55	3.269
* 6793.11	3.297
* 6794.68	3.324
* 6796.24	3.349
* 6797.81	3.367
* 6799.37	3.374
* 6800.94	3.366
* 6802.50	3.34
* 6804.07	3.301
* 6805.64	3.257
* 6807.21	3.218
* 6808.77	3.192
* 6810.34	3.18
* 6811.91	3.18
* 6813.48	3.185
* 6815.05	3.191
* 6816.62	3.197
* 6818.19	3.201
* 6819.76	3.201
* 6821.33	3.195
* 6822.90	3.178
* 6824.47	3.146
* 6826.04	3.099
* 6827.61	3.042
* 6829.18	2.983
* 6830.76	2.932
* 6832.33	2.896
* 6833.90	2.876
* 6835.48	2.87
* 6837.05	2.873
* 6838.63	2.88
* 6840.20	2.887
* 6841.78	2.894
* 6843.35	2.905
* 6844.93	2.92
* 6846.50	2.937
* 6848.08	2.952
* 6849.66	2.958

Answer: 3.21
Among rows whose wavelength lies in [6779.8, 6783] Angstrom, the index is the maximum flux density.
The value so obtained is 3.331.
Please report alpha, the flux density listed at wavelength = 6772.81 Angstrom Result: 3.228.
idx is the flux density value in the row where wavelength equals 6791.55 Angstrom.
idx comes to 3.269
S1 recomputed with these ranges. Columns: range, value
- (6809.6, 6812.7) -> 3.18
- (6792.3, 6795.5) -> 3.31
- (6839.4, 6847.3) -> 2.91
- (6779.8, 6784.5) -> 3.3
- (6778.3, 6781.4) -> 3.35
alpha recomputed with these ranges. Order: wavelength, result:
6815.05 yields 3.191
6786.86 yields 3.22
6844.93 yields 2.92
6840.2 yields 2.887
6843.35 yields 2.905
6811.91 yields 3.18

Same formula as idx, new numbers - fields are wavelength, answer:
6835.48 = 2.87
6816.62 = 3.197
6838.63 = 2.88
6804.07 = 3.301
